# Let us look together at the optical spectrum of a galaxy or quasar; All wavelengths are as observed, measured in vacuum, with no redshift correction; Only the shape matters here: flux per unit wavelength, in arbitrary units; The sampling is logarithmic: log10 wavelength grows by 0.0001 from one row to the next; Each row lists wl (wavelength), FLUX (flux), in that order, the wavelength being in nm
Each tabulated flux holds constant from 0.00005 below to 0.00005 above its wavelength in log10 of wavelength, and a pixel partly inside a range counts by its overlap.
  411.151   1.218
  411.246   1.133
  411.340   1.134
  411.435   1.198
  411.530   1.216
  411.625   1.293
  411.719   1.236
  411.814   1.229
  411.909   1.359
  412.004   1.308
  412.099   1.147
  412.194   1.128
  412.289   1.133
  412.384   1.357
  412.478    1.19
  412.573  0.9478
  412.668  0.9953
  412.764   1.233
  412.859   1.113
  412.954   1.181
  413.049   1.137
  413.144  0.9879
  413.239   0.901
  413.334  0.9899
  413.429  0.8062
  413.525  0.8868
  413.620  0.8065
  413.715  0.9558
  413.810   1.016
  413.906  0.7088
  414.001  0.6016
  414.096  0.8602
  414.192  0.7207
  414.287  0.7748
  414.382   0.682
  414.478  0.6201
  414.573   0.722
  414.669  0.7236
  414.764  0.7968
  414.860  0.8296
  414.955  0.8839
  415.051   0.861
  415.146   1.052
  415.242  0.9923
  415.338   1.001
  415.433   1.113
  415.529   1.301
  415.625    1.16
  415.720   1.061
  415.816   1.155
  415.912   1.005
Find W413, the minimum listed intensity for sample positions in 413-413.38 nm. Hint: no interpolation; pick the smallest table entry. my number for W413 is 0.901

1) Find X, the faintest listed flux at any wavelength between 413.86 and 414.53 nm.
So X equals 0.6016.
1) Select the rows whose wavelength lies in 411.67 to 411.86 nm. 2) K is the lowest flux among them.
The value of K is 1.229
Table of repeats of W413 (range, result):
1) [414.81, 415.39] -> 0.8296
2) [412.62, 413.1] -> 0.9953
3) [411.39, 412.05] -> 1.198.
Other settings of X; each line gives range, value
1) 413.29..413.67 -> 0.8062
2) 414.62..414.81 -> 0.7236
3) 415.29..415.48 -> 1.001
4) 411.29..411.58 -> 1.134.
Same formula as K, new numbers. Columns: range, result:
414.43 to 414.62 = 0.6201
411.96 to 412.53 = 1.128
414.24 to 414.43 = 0.682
